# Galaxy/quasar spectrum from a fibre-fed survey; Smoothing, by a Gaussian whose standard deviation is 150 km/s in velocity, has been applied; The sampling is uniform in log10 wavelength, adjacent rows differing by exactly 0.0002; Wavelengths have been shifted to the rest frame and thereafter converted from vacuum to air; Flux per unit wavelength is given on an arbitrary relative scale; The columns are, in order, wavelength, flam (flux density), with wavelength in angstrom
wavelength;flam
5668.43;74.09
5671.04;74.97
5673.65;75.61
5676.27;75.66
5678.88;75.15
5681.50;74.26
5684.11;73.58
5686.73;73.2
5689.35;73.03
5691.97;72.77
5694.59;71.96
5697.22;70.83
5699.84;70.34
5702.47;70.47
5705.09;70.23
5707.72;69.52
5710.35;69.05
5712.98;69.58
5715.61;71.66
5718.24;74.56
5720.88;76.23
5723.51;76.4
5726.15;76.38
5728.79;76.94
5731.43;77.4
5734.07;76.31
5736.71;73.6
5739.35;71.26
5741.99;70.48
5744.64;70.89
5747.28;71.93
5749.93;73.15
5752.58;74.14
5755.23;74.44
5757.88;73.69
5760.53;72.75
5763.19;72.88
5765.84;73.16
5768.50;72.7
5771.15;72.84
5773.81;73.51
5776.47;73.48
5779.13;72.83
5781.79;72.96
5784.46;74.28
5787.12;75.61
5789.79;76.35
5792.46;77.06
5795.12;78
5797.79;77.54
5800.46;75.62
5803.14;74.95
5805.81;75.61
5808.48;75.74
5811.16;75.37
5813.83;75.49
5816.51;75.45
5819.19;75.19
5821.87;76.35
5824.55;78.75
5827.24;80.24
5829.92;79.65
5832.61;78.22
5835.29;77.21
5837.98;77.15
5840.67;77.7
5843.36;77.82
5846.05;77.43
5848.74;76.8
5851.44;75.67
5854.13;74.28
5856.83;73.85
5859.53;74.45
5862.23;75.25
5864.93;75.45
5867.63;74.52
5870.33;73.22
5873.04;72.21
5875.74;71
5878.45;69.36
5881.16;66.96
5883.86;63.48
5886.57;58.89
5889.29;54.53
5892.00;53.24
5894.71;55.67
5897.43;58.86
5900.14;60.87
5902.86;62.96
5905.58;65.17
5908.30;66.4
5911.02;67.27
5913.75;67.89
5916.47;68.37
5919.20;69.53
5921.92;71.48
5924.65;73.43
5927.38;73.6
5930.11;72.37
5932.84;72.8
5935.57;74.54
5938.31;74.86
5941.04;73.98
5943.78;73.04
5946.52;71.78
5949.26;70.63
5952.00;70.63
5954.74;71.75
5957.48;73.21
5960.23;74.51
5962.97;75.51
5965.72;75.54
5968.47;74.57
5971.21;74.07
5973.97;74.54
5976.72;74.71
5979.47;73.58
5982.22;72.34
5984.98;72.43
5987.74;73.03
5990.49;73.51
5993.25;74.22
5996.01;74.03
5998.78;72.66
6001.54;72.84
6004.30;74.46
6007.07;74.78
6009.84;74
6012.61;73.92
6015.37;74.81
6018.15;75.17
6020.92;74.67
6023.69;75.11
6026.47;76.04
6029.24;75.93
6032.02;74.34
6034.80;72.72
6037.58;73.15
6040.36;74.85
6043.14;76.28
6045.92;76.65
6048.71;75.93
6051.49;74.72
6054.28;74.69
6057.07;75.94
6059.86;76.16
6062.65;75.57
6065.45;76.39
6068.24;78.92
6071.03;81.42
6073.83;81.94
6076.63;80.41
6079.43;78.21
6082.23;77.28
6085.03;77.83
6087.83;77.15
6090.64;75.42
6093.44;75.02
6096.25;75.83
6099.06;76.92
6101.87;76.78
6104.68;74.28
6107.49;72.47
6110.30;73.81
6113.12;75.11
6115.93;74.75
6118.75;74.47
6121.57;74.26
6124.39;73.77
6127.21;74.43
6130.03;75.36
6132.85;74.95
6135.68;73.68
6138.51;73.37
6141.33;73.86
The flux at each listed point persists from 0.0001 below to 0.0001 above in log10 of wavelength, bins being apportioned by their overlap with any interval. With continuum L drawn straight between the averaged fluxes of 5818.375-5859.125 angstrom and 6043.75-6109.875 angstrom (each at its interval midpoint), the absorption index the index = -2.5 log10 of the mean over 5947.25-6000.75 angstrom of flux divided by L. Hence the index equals 0.05 mag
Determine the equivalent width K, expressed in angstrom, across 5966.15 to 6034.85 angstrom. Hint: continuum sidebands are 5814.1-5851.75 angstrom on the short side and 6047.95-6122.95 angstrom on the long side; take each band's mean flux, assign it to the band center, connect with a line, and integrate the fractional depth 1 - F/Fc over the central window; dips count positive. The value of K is 2.3 angstrom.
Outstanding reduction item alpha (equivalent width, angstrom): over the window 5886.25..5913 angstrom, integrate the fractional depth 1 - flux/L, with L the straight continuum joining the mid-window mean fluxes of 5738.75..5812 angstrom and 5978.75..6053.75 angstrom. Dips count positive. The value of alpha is 4.89 angstrom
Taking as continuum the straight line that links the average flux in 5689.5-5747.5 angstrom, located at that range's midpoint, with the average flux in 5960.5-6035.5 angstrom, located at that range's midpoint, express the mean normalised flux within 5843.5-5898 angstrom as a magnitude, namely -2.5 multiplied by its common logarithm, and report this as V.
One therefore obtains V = 0.07 mag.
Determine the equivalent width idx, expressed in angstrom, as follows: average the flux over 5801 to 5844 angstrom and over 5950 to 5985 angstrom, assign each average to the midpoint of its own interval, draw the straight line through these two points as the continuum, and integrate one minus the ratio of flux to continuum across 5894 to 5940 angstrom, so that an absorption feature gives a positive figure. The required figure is 4.01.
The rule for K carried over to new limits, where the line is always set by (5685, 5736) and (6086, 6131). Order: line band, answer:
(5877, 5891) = 2.16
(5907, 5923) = 1.21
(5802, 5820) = -0.47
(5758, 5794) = -0.28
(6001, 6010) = 0.04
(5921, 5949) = 0.39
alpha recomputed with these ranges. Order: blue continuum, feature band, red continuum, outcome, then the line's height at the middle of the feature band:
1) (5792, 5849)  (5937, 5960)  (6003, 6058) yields 1.0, 75.7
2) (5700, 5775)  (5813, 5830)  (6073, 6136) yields -0.8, 73.7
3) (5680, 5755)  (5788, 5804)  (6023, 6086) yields -0.6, 73.7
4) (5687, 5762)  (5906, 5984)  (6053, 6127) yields 2.7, 74.9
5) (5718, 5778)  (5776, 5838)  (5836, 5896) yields -3.5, 72.2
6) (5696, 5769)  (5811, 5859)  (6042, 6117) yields -1.8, 74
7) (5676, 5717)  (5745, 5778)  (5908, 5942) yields -0.6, 71.7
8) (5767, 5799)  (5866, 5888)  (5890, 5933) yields -0.1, 68.3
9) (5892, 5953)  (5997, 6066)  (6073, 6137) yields -1.9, 72.9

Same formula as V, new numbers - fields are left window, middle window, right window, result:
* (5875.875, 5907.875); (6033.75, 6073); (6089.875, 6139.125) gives -0.074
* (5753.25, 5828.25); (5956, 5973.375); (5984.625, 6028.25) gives -0.003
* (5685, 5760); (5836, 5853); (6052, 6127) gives -0.044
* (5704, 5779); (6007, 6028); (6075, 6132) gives 0.004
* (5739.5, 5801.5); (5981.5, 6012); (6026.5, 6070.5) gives 0.026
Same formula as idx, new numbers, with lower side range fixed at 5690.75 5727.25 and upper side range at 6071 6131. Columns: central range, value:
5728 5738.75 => -0.5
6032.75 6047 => 0.2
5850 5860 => -0.1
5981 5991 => 0.3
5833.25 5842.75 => -0.5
